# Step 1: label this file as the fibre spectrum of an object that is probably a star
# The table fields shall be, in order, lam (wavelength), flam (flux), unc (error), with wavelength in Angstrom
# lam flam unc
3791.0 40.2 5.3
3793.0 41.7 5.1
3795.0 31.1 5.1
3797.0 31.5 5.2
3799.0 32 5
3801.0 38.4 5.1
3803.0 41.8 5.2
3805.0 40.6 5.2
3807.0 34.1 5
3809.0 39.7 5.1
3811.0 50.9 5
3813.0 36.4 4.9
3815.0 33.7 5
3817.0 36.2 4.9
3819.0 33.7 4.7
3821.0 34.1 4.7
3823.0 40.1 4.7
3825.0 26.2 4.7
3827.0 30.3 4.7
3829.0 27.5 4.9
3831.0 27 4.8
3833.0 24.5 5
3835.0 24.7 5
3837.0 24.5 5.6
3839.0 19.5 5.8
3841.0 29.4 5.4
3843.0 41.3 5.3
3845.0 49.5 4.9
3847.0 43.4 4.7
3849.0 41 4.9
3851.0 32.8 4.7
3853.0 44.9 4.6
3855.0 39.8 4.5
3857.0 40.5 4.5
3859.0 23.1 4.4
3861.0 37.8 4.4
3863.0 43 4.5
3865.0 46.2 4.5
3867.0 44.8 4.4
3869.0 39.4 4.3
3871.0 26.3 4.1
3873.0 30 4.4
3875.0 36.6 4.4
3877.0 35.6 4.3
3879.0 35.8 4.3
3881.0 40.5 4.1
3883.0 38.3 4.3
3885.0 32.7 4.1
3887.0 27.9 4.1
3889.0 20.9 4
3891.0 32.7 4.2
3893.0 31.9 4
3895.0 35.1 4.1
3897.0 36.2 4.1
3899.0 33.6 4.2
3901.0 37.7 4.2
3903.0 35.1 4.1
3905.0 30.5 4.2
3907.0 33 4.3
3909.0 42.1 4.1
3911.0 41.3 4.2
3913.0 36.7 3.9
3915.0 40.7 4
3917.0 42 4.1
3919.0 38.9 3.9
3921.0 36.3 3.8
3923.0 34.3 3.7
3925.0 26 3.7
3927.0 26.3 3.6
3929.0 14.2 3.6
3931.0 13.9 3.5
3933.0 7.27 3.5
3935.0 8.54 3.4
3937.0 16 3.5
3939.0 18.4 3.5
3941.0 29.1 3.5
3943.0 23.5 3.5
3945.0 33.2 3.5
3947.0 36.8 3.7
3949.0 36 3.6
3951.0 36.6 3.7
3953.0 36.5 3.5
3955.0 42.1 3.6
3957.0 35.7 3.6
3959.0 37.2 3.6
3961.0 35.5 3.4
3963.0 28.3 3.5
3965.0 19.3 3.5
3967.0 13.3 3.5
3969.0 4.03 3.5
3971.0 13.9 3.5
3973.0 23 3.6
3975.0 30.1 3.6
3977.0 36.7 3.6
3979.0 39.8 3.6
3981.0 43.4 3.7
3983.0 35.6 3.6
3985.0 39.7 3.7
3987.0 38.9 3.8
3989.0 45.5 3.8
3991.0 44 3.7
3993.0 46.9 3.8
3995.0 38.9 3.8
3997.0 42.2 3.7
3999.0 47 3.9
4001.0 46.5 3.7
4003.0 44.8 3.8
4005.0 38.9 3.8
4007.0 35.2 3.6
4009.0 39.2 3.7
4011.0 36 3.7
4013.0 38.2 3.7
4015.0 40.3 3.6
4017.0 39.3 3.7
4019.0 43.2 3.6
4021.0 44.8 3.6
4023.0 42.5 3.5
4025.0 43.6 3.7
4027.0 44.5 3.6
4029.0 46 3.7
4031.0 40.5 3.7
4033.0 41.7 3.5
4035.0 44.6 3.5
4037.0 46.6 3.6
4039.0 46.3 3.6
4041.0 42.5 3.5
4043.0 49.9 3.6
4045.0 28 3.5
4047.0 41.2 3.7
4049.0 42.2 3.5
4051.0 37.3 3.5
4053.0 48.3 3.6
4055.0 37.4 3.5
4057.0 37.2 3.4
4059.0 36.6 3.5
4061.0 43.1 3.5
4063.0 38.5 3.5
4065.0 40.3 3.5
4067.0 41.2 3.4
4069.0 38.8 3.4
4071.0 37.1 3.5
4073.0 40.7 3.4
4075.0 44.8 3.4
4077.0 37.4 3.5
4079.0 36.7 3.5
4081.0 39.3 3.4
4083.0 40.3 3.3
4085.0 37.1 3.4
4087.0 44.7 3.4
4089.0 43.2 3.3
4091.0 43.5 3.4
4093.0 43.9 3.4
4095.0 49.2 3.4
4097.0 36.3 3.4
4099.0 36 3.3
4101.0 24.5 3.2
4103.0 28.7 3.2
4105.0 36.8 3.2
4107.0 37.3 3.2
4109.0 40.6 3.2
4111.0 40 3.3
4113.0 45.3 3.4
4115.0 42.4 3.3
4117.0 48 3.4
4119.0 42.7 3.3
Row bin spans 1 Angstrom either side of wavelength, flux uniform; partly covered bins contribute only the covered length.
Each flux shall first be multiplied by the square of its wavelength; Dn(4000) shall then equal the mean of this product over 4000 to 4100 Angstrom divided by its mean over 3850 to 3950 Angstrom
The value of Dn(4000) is 1.37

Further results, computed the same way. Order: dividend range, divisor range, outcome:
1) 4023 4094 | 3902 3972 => 1.53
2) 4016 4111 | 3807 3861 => 1.32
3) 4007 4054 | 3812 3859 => 1.37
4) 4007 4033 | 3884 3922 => 1.25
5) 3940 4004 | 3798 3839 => 1.12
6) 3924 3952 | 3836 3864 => 0.67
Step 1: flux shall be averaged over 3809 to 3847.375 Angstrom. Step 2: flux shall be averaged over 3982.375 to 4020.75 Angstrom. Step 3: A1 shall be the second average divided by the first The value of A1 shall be 1.24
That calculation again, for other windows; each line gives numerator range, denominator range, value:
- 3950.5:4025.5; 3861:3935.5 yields 1.10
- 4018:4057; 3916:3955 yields 1.55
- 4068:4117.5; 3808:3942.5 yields 1.20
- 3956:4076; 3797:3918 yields 1.09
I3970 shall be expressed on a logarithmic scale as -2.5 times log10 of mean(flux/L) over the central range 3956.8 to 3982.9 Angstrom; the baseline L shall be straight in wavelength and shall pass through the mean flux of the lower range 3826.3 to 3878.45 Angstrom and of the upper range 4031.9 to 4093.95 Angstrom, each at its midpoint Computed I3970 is 0.349 mag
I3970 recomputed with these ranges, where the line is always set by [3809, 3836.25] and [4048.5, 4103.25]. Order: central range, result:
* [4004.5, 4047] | -0.09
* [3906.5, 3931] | 0.06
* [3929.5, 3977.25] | 0.39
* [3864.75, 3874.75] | -0.08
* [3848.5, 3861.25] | -0.10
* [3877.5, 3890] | 0.05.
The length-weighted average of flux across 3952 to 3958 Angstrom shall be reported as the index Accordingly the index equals 38.1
